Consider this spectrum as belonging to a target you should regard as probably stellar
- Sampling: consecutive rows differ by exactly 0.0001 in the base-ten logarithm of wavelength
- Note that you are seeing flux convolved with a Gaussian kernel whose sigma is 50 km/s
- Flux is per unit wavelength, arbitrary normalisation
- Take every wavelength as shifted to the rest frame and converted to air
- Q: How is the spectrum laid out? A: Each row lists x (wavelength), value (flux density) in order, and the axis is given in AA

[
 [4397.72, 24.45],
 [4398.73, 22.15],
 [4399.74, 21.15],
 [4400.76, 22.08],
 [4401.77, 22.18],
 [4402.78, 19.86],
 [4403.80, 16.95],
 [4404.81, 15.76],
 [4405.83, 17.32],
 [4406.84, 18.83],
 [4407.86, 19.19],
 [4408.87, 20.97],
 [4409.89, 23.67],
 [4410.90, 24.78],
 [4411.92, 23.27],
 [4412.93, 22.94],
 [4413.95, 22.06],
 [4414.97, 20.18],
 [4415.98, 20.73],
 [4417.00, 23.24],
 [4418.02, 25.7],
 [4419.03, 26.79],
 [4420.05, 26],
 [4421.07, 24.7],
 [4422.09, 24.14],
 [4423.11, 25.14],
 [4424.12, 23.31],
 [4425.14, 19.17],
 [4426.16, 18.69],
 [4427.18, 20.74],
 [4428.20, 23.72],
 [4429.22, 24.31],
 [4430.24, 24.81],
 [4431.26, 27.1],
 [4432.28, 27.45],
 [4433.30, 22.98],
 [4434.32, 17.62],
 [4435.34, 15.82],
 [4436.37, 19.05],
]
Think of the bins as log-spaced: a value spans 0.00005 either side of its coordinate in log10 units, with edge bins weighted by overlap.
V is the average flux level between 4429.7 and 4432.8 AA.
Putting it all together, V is 26.4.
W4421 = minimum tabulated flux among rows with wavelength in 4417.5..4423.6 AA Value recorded 24.14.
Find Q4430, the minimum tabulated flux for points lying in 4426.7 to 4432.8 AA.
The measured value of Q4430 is 20.74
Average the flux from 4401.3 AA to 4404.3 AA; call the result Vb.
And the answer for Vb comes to 19.6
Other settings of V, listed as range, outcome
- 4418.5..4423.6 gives 25.4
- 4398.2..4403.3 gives 21.5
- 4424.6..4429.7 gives 21.3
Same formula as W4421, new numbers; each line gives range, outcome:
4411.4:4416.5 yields 20.18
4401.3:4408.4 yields 15.76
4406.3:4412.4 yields 18.83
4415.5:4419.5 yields 20.73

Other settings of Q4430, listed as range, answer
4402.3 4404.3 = 16.95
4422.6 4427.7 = 18.69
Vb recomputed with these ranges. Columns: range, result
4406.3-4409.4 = 19.7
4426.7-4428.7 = 22.2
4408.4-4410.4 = 22.4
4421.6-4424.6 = 24.3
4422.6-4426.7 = 21.6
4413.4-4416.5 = 21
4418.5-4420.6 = 26.4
